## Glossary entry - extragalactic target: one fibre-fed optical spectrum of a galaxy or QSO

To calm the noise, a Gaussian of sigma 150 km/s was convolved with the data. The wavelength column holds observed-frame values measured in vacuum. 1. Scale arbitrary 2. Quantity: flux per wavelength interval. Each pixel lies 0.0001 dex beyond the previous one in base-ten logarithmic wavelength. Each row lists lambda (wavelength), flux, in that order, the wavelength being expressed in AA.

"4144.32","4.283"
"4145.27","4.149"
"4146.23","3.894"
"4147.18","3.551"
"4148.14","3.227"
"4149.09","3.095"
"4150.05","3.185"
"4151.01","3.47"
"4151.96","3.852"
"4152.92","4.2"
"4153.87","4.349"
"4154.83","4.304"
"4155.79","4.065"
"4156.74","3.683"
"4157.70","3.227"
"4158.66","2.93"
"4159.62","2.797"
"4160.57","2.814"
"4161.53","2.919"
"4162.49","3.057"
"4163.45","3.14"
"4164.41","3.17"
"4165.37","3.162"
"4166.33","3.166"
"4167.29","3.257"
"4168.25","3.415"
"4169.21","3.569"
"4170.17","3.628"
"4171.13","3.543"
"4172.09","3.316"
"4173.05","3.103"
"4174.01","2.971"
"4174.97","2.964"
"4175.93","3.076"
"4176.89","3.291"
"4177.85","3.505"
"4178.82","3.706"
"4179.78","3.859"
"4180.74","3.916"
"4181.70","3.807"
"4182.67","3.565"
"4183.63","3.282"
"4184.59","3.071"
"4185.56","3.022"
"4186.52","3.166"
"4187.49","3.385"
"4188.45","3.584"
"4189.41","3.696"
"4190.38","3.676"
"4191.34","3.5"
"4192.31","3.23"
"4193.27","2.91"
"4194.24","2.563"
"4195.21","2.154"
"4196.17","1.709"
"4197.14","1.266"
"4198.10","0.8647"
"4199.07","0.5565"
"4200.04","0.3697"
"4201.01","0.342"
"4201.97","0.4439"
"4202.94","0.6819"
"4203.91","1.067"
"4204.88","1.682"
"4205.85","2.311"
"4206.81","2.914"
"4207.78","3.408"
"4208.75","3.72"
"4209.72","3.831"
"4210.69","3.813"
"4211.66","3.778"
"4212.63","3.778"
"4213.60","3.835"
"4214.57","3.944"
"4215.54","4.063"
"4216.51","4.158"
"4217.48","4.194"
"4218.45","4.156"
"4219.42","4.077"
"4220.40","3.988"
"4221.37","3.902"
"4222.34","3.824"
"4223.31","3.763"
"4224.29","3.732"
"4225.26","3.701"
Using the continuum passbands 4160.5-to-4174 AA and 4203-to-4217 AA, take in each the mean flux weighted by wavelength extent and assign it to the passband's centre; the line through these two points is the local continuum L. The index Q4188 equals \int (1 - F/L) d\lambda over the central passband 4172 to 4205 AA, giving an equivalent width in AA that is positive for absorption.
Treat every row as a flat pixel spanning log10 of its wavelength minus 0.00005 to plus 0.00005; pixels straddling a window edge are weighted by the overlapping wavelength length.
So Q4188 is 6.4 AA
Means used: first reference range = 3.24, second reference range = 3.23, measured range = 2.61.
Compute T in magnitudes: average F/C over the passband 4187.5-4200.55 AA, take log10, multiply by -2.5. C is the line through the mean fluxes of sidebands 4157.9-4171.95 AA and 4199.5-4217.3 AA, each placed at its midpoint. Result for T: 0.22 mag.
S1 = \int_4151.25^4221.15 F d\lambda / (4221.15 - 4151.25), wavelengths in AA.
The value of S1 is 3.11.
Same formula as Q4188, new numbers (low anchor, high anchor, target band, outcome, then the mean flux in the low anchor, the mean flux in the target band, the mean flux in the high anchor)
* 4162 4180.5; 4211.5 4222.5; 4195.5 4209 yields 8.2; 3.32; 1.5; 3.99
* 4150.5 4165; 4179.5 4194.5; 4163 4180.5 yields 0.5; 3.46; 3.33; 3.4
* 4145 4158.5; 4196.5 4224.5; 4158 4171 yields 1.3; 3.71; 3.17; 2.83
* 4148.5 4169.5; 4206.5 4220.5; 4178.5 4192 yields 0.4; 3.4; 3.51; 3.85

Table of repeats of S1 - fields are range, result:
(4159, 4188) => 3.29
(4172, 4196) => 3.27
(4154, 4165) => 3.31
